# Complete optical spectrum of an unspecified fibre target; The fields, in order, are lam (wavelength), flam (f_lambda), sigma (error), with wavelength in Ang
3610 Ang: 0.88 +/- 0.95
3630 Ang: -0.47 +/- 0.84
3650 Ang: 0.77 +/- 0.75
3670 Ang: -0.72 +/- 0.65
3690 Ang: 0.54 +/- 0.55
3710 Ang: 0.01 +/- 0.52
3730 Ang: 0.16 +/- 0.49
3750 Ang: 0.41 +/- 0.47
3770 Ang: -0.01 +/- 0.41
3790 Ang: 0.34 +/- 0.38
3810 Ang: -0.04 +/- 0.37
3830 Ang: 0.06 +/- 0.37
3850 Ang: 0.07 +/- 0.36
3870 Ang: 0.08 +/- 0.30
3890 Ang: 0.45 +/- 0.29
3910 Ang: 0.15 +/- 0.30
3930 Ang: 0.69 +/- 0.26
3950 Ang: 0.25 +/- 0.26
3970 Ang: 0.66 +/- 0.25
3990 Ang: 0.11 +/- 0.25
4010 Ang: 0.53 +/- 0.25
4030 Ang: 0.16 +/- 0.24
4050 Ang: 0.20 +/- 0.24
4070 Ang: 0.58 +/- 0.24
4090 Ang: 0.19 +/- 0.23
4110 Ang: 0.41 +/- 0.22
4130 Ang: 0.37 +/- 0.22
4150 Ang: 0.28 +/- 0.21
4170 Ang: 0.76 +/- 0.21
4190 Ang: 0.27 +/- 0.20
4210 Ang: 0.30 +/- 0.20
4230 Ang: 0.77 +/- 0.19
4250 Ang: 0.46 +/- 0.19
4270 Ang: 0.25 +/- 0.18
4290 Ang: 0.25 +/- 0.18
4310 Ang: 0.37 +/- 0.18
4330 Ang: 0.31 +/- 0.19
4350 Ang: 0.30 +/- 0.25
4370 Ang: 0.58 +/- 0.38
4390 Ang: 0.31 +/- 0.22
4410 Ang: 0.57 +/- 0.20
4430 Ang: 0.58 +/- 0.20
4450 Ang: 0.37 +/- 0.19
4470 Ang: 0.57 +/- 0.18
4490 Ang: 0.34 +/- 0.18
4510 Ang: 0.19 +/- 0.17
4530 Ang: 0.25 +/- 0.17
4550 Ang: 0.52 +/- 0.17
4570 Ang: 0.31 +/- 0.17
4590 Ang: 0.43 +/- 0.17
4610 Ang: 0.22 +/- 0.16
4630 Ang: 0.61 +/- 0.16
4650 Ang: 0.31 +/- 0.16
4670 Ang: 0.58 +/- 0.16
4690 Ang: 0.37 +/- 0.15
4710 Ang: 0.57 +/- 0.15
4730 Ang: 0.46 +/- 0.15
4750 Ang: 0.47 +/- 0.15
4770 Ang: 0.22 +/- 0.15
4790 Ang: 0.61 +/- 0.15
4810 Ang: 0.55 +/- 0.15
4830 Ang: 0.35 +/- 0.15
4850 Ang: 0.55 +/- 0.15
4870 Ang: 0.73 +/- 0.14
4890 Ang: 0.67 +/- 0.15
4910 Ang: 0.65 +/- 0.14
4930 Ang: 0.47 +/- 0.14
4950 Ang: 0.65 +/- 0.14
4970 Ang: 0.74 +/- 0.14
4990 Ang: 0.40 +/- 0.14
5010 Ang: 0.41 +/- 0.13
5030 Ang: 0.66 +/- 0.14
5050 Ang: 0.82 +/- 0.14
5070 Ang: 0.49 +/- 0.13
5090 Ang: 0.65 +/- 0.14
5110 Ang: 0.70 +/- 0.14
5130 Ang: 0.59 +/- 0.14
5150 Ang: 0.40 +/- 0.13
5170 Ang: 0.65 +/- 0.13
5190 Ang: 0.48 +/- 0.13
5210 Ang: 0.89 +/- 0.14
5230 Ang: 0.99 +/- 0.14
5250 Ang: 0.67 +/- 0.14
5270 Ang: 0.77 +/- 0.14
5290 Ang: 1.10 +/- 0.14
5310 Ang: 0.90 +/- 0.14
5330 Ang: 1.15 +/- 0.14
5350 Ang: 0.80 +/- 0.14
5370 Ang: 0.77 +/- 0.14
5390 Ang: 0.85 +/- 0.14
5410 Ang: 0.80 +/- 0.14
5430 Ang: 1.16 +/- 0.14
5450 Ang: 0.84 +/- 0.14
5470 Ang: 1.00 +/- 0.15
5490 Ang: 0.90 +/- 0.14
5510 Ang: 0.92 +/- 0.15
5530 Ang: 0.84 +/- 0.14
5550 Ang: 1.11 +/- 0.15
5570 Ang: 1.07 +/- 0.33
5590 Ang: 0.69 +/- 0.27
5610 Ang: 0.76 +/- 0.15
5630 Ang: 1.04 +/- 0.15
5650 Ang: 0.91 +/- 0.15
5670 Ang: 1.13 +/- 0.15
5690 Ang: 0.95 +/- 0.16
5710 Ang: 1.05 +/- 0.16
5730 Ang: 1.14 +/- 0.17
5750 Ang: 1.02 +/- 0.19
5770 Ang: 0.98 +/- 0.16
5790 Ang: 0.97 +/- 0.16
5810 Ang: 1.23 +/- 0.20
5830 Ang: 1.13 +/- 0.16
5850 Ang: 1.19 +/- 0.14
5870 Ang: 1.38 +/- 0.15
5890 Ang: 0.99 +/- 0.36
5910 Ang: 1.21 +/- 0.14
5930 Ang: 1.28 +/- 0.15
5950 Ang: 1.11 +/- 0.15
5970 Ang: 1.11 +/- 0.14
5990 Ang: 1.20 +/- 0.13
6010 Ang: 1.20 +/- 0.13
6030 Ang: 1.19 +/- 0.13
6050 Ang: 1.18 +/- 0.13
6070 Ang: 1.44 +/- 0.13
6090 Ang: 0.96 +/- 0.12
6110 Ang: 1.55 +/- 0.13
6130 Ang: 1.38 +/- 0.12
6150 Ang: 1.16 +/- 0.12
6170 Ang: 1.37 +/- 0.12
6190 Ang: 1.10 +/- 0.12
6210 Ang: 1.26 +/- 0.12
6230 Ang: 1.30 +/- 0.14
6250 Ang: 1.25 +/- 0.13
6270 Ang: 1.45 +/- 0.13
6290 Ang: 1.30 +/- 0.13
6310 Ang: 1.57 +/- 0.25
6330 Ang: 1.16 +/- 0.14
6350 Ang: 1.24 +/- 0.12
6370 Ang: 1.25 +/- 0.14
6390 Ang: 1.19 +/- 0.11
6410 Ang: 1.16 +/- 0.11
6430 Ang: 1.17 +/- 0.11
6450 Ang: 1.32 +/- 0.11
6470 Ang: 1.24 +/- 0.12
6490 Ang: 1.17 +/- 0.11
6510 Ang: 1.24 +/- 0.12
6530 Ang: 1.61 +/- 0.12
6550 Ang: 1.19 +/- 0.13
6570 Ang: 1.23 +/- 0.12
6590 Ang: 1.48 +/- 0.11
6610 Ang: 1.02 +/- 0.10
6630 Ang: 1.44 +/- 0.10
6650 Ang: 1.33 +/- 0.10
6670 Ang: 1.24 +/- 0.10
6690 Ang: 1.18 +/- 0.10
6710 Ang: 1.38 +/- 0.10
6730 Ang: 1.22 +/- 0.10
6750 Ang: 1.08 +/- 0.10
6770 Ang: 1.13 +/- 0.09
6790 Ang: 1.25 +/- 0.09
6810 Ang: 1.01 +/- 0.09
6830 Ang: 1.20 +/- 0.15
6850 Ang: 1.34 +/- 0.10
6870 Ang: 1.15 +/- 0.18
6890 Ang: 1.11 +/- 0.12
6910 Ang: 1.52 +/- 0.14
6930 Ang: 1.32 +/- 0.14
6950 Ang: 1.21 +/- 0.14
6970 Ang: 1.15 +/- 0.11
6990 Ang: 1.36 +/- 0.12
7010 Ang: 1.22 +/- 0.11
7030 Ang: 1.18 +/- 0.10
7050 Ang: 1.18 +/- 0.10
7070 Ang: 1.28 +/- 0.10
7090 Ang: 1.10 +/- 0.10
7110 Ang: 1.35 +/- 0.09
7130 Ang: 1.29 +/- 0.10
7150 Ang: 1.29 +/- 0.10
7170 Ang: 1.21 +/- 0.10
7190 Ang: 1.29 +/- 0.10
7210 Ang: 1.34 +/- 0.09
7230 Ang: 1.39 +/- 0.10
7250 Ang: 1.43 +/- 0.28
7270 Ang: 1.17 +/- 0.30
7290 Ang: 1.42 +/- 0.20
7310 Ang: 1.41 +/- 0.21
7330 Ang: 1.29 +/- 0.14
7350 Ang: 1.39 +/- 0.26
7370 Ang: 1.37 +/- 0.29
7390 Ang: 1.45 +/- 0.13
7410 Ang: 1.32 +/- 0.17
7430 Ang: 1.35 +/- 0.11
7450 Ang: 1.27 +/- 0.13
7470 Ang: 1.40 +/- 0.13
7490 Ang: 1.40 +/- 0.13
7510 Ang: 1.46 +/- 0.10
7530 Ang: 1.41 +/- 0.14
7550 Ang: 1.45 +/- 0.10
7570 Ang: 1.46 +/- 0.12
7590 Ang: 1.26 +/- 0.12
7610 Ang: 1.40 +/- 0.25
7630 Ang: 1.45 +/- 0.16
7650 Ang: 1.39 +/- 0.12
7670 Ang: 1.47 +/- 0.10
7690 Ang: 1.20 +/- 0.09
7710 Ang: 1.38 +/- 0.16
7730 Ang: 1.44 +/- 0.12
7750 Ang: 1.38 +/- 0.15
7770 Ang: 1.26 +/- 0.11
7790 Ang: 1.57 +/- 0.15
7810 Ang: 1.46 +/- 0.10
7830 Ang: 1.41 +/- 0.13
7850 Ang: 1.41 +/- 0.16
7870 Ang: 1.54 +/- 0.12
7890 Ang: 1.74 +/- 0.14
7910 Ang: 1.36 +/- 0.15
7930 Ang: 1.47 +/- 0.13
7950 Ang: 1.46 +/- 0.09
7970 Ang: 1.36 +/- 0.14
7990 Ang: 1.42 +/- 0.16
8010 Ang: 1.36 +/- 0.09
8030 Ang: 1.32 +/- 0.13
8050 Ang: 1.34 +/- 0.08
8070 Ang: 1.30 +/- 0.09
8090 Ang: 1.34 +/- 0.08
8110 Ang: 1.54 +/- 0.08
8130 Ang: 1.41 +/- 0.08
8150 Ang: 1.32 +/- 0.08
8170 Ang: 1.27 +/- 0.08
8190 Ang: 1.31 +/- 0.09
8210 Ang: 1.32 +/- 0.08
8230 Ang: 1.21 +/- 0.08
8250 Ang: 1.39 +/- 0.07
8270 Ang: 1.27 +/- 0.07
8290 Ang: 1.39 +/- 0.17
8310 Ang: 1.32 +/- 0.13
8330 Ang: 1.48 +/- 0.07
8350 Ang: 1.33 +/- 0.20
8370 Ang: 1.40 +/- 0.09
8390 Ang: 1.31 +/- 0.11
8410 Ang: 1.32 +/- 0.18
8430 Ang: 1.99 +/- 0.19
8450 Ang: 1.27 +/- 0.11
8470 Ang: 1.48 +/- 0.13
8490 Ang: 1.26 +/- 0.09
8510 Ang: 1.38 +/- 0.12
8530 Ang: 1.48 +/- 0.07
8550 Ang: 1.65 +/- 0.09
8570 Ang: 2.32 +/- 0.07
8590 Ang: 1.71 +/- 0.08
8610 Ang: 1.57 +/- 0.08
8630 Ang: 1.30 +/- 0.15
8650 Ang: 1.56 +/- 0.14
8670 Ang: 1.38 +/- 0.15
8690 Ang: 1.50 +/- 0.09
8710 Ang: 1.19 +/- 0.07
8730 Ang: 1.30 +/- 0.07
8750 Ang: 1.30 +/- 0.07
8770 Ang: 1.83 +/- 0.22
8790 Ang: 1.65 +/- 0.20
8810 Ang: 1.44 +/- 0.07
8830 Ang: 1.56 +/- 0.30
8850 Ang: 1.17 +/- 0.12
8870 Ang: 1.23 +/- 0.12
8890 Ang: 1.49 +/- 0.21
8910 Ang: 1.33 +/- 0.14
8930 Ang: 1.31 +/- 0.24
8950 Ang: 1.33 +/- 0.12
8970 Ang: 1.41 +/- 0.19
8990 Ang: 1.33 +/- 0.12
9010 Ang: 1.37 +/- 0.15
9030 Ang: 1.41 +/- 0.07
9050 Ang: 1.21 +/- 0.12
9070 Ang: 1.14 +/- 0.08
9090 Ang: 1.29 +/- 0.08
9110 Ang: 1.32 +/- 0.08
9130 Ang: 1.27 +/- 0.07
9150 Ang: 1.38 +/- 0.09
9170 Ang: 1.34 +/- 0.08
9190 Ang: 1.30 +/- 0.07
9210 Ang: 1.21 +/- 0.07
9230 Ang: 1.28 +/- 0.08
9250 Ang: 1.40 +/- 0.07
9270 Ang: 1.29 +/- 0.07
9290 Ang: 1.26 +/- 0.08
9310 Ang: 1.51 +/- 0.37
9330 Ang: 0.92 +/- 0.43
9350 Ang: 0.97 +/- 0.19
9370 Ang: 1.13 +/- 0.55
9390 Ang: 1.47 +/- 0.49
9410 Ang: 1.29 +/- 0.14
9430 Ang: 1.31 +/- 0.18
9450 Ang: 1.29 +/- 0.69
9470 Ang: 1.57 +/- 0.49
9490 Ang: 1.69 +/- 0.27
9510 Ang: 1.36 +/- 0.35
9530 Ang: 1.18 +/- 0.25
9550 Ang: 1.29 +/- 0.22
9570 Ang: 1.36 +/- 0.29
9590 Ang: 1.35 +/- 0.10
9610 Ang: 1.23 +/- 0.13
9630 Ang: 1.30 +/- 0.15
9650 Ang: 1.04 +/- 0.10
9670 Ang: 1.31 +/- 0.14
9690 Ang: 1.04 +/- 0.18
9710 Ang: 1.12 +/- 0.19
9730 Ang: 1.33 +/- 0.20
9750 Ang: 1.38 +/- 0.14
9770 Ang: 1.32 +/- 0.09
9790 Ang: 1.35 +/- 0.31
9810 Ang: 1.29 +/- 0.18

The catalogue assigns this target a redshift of 0.306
